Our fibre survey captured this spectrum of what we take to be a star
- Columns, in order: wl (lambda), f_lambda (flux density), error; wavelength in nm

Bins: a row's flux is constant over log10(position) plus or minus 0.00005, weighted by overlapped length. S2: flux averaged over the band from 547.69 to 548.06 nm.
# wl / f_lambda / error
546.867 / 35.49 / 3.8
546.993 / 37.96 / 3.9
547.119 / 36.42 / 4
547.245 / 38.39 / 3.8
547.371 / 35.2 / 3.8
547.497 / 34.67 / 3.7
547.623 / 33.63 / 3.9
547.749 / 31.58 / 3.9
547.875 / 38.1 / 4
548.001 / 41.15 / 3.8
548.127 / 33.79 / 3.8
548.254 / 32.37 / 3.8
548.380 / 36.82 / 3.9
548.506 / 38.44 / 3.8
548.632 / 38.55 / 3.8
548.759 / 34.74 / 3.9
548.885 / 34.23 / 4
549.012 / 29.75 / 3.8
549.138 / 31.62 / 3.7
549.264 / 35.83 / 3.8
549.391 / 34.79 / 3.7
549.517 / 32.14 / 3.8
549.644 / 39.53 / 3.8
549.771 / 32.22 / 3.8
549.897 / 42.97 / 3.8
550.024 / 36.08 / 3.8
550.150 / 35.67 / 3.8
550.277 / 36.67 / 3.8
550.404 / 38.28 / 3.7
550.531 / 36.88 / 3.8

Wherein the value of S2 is 37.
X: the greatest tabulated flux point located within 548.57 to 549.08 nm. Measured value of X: 38.55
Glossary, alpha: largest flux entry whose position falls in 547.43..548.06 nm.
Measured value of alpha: 41.15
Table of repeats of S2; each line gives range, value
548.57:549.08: 34.2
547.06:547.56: 36.2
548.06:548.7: 36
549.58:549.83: 35.8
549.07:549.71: 34.7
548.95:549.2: 30.7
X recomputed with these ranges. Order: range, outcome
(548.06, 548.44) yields 36.82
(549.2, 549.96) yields 42.97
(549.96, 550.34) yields 36.67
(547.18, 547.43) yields 38.39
